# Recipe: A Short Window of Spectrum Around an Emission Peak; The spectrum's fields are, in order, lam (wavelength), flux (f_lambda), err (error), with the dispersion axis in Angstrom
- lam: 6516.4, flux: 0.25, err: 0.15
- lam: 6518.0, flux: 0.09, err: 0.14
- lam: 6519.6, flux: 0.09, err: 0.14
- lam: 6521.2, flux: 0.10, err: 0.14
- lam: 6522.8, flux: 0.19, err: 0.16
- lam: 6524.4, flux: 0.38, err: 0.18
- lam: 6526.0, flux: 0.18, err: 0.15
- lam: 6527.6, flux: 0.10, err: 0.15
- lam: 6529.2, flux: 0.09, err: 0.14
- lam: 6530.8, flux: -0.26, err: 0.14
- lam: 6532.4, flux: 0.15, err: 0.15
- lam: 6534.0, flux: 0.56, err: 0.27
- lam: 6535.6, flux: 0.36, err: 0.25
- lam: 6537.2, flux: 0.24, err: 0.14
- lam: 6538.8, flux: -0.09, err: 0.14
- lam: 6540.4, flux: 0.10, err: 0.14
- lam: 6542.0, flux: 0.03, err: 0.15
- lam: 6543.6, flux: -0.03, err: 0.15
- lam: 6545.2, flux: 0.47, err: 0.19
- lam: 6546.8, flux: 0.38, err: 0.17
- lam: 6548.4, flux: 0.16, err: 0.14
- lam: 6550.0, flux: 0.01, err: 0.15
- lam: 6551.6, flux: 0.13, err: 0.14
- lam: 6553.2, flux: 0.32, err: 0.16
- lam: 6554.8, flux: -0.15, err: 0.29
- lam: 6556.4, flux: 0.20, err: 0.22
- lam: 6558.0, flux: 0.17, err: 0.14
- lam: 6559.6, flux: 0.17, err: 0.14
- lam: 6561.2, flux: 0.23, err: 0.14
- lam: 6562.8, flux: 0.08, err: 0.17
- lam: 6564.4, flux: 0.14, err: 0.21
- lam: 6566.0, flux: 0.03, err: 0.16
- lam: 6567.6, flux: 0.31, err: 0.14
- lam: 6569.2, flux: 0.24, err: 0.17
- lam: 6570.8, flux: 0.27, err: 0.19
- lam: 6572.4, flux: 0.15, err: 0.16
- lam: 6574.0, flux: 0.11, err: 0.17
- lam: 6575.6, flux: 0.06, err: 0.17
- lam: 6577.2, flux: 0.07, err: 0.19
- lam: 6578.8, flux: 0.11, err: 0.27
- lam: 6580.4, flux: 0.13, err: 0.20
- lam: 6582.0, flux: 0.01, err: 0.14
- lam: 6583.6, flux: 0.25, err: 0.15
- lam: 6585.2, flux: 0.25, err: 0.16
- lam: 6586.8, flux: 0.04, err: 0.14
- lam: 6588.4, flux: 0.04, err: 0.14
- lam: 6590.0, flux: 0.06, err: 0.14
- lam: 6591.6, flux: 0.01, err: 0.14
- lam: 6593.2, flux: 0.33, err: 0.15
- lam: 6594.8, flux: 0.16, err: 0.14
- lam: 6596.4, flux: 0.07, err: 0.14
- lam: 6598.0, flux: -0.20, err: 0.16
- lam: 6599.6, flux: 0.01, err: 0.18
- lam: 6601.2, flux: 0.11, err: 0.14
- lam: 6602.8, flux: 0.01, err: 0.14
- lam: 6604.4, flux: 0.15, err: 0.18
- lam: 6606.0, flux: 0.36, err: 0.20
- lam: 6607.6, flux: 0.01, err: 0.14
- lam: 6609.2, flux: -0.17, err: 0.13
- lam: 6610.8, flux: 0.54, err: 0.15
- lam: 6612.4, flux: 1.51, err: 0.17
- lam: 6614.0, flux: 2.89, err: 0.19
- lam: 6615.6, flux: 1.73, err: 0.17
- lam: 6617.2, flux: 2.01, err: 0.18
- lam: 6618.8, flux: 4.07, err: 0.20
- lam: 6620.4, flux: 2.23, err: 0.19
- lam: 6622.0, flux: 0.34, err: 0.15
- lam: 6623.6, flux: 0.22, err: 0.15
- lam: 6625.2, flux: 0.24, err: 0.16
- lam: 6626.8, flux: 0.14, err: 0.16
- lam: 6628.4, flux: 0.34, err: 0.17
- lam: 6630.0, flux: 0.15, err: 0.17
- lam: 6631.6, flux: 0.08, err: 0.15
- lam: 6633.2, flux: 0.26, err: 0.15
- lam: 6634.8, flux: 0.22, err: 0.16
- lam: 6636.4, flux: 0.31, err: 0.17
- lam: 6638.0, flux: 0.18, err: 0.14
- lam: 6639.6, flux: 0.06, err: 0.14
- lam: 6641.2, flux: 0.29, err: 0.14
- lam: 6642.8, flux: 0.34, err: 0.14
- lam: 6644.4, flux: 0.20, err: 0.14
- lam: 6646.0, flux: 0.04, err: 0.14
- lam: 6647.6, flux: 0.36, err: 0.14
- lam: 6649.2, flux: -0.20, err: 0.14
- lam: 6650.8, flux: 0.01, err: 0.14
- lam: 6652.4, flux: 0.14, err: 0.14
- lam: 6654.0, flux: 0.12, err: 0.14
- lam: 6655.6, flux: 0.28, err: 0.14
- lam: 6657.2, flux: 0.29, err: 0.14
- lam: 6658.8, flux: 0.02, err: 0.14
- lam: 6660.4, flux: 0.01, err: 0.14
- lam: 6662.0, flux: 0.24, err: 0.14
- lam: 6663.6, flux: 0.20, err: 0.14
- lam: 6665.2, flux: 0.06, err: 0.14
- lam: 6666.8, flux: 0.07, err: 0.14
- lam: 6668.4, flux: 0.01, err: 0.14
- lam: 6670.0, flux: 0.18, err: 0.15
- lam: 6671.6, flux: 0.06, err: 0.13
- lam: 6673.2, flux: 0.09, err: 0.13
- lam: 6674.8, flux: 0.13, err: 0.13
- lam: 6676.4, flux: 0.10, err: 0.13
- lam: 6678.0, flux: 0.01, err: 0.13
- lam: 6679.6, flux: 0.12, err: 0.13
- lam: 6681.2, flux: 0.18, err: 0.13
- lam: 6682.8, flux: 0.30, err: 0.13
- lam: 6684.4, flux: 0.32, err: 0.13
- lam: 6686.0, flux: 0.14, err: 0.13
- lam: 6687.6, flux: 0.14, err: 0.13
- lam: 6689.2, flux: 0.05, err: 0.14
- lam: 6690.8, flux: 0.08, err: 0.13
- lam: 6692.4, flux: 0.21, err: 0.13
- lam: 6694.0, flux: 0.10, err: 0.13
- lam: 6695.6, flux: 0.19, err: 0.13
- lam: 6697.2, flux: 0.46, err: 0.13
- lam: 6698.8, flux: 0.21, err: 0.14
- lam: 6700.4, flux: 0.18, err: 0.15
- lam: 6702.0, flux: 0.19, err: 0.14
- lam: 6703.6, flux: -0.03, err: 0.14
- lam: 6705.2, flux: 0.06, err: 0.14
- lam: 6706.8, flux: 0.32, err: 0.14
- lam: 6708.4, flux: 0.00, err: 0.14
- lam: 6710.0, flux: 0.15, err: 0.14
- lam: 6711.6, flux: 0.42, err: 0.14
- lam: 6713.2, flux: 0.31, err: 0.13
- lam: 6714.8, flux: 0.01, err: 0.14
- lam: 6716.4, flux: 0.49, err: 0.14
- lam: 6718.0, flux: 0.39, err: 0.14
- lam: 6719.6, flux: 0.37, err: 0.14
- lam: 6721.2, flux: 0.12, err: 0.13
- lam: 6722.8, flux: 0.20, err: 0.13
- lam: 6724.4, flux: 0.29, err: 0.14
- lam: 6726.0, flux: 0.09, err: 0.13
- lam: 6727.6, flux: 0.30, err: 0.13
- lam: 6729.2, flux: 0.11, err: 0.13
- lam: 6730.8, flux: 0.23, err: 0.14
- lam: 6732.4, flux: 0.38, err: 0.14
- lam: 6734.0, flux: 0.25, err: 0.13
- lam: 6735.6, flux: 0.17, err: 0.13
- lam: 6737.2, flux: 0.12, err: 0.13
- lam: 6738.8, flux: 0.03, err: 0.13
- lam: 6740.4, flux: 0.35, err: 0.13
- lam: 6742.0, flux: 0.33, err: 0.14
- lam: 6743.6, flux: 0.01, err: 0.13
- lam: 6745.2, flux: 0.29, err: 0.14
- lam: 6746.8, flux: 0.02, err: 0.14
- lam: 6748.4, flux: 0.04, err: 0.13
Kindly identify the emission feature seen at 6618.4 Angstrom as [O II]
